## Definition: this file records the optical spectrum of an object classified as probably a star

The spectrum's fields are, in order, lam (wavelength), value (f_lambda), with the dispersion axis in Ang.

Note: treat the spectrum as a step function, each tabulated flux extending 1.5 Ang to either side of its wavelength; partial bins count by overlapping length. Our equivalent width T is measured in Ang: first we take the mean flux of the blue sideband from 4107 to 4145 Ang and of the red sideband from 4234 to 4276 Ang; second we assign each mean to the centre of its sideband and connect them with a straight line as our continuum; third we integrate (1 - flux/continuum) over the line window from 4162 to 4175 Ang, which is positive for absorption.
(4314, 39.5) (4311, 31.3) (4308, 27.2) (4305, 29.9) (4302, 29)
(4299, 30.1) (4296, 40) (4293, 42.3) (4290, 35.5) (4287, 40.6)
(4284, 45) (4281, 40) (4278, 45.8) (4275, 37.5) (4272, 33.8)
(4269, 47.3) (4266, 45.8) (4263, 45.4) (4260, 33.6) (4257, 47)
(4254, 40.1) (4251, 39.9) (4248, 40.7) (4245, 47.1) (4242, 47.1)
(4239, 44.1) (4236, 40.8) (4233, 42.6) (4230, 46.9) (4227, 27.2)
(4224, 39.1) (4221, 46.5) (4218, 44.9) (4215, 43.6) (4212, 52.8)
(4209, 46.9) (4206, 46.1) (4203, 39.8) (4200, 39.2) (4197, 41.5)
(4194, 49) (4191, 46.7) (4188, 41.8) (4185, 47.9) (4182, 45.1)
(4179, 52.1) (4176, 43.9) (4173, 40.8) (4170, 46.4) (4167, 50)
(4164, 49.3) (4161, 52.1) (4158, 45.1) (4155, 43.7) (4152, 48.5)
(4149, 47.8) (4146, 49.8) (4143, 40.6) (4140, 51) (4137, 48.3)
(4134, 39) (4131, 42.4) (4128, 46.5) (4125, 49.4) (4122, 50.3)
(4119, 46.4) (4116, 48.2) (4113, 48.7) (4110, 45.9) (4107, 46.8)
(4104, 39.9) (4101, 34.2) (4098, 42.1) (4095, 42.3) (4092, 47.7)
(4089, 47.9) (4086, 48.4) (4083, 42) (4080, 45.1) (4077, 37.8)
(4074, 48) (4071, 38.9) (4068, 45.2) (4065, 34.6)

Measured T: -0.5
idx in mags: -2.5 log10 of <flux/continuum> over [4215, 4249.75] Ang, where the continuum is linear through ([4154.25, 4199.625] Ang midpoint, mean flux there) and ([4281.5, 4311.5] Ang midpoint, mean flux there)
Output -0.03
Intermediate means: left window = 46.2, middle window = 42.5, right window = 35.4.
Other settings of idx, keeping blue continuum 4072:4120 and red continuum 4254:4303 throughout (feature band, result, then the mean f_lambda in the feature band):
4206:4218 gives -0.137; 47.2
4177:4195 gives -0.115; 47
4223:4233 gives 0.077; 38.4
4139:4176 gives -0.096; 46.9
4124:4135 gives -0.018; 44.3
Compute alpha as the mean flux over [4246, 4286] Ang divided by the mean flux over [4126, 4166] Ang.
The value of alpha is 0.90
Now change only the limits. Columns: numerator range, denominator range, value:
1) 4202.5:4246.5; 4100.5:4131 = 0.96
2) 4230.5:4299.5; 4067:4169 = 0.91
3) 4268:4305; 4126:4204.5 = 0.84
